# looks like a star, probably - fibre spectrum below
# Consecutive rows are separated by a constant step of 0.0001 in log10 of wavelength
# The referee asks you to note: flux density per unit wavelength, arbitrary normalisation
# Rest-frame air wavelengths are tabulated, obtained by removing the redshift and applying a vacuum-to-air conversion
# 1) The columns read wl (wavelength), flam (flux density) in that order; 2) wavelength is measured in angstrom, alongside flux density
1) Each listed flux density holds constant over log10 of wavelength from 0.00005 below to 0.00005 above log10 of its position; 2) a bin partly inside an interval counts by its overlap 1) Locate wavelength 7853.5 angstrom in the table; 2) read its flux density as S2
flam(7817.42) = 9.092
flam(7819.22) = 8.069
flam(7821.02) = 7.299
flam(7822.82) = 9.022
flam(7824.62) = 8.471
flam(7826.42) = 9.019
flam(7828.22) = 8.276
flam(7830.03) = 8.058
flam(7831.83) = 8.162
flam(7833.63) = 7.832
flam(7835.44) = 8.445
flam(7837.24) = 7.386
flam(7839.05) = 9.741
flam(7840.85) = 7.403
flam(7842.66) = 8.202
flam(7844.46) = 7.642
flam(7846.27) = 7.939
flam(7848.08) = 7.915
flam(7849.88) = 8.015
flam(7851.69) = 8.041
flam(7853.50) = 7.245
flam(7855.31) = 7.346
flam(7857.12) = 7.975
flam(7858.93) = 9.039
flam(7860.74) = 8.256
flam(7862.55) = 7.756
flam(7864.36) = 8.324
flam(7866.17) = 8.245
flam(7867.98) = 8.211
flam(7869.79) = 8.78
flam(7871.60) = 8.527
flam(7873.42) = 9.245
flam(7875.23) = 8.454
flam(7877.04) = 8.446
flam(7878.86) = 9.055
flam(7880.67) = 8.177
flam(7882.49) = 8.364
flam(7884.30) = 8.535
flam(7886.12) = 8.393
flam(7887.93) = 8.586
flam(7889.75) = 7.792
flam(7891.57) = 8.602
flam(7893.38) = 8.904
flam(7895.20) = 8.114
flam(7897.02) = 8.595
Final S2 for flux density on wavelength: 7.245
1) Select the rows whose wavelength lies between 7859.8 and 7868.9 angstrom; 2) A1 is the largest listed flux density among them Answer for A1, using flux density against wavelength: 8.324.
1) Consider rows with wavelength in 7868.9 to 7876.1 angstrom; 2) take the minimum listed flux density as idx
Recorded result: 8.454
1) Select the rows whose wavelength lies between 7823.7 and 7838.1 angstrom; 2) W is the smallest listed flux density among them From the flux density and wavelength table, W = 7.386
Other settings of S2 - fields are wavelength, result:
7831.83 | 8.162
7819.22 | 8.069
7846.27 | 7.939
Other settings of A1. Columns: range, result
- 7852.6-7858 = 7.975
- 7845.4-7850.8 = 8.015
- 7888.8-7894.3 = 8.904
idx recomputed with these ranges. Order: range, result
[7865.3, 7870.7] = 8.211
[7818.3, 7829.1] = 7.299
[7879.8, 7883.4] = 8.177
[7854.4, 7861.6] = 7.346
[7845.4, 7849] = 7.915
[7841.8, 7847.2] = 7.642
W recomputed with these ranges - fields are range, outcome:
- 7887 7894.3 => 7.792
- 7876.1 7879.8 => 8.446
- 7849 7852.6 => 8.015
